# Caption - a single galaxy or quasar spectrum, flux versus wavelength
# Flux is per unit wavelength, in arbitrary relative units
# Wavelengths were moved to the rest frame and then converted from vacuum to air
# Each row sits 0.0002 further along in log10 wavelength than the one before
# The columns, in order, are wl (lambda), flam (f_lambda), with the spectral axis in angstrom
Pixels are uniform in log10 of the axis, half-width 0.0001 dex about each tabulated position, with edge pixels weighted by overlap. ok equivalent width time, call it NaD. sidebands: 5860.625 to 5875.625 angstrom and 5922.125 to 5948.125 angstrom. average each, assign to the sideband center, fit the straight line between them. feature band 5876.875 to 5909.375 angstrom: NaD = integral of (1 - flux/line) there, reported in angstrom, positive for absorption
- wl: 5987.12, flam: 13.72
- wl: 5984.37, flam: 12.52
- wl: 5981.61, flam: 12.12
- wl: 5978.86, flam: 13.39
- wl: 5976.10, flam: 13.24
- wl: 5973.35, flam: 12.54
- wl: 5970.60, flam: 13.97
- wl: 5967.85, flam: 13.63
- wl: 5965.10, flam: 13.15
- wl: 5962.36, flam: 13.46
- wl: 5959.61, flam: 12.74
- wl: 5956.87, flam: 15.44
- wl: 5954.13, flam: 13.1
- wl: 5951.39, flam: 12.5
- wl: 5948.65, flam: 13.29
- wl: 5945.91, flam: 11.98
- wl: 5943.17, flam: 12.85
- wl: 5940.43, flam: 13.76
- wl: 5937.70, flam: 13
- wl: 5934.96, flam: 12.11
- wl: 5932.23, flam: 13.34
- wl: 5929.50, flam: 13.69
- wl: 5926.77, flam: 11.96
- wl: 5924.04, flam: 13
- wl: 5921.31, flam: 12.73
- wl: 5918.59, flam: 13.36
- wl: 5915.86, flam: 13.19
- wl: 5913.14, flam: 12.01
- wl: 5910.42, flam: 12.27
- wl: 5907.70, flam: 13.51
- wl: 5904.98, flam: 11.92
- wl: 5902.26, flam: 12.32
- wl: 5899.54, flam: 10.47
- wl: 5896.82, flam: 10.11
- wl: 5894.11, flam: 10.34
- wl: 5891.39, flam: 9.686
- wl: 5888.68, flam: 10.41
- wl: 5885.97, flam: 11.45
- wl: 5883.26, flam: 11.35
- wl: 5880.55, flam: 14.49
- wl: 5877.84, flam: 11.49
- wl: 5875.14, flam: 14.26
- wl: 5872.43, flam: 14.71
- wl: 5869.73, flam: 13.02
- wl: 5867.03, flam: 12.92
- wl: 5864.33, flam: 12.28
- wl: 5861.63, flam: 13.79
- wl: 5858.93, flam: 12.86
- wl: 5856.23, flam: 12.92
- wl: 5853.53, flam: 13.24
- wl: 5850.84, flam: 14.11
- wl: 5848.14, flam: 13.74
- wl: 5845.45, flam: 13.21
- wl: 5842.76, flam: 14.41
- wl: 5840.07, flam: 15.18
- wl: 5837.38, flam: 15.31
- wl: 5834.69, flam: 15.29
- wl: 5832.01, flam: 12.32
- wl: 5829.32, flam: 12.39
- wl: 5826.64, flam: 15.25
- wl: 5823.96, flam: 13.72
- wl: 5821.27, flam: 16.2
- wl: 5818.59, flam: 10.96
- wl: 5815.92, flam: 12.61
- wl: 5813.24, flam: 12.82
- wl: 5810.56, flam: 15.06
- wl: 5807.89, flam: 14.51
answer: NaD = 4.3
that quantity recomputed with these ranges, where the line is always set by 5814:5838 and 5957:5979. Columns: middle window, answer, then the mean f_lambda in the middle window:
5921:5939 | 0.8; 12.8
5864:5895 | 3.1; 12.2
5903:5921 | 1.1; 12.7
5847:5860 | 0.3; 13.4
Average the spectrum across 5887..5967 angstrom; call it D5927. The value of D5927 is 12.5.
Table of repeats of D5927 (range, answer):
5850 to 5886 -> 13.1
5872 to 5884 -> 13.2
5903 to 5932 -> 12.8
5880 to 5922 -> 11.8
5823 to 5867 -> 13.7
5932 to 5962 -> 13.1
